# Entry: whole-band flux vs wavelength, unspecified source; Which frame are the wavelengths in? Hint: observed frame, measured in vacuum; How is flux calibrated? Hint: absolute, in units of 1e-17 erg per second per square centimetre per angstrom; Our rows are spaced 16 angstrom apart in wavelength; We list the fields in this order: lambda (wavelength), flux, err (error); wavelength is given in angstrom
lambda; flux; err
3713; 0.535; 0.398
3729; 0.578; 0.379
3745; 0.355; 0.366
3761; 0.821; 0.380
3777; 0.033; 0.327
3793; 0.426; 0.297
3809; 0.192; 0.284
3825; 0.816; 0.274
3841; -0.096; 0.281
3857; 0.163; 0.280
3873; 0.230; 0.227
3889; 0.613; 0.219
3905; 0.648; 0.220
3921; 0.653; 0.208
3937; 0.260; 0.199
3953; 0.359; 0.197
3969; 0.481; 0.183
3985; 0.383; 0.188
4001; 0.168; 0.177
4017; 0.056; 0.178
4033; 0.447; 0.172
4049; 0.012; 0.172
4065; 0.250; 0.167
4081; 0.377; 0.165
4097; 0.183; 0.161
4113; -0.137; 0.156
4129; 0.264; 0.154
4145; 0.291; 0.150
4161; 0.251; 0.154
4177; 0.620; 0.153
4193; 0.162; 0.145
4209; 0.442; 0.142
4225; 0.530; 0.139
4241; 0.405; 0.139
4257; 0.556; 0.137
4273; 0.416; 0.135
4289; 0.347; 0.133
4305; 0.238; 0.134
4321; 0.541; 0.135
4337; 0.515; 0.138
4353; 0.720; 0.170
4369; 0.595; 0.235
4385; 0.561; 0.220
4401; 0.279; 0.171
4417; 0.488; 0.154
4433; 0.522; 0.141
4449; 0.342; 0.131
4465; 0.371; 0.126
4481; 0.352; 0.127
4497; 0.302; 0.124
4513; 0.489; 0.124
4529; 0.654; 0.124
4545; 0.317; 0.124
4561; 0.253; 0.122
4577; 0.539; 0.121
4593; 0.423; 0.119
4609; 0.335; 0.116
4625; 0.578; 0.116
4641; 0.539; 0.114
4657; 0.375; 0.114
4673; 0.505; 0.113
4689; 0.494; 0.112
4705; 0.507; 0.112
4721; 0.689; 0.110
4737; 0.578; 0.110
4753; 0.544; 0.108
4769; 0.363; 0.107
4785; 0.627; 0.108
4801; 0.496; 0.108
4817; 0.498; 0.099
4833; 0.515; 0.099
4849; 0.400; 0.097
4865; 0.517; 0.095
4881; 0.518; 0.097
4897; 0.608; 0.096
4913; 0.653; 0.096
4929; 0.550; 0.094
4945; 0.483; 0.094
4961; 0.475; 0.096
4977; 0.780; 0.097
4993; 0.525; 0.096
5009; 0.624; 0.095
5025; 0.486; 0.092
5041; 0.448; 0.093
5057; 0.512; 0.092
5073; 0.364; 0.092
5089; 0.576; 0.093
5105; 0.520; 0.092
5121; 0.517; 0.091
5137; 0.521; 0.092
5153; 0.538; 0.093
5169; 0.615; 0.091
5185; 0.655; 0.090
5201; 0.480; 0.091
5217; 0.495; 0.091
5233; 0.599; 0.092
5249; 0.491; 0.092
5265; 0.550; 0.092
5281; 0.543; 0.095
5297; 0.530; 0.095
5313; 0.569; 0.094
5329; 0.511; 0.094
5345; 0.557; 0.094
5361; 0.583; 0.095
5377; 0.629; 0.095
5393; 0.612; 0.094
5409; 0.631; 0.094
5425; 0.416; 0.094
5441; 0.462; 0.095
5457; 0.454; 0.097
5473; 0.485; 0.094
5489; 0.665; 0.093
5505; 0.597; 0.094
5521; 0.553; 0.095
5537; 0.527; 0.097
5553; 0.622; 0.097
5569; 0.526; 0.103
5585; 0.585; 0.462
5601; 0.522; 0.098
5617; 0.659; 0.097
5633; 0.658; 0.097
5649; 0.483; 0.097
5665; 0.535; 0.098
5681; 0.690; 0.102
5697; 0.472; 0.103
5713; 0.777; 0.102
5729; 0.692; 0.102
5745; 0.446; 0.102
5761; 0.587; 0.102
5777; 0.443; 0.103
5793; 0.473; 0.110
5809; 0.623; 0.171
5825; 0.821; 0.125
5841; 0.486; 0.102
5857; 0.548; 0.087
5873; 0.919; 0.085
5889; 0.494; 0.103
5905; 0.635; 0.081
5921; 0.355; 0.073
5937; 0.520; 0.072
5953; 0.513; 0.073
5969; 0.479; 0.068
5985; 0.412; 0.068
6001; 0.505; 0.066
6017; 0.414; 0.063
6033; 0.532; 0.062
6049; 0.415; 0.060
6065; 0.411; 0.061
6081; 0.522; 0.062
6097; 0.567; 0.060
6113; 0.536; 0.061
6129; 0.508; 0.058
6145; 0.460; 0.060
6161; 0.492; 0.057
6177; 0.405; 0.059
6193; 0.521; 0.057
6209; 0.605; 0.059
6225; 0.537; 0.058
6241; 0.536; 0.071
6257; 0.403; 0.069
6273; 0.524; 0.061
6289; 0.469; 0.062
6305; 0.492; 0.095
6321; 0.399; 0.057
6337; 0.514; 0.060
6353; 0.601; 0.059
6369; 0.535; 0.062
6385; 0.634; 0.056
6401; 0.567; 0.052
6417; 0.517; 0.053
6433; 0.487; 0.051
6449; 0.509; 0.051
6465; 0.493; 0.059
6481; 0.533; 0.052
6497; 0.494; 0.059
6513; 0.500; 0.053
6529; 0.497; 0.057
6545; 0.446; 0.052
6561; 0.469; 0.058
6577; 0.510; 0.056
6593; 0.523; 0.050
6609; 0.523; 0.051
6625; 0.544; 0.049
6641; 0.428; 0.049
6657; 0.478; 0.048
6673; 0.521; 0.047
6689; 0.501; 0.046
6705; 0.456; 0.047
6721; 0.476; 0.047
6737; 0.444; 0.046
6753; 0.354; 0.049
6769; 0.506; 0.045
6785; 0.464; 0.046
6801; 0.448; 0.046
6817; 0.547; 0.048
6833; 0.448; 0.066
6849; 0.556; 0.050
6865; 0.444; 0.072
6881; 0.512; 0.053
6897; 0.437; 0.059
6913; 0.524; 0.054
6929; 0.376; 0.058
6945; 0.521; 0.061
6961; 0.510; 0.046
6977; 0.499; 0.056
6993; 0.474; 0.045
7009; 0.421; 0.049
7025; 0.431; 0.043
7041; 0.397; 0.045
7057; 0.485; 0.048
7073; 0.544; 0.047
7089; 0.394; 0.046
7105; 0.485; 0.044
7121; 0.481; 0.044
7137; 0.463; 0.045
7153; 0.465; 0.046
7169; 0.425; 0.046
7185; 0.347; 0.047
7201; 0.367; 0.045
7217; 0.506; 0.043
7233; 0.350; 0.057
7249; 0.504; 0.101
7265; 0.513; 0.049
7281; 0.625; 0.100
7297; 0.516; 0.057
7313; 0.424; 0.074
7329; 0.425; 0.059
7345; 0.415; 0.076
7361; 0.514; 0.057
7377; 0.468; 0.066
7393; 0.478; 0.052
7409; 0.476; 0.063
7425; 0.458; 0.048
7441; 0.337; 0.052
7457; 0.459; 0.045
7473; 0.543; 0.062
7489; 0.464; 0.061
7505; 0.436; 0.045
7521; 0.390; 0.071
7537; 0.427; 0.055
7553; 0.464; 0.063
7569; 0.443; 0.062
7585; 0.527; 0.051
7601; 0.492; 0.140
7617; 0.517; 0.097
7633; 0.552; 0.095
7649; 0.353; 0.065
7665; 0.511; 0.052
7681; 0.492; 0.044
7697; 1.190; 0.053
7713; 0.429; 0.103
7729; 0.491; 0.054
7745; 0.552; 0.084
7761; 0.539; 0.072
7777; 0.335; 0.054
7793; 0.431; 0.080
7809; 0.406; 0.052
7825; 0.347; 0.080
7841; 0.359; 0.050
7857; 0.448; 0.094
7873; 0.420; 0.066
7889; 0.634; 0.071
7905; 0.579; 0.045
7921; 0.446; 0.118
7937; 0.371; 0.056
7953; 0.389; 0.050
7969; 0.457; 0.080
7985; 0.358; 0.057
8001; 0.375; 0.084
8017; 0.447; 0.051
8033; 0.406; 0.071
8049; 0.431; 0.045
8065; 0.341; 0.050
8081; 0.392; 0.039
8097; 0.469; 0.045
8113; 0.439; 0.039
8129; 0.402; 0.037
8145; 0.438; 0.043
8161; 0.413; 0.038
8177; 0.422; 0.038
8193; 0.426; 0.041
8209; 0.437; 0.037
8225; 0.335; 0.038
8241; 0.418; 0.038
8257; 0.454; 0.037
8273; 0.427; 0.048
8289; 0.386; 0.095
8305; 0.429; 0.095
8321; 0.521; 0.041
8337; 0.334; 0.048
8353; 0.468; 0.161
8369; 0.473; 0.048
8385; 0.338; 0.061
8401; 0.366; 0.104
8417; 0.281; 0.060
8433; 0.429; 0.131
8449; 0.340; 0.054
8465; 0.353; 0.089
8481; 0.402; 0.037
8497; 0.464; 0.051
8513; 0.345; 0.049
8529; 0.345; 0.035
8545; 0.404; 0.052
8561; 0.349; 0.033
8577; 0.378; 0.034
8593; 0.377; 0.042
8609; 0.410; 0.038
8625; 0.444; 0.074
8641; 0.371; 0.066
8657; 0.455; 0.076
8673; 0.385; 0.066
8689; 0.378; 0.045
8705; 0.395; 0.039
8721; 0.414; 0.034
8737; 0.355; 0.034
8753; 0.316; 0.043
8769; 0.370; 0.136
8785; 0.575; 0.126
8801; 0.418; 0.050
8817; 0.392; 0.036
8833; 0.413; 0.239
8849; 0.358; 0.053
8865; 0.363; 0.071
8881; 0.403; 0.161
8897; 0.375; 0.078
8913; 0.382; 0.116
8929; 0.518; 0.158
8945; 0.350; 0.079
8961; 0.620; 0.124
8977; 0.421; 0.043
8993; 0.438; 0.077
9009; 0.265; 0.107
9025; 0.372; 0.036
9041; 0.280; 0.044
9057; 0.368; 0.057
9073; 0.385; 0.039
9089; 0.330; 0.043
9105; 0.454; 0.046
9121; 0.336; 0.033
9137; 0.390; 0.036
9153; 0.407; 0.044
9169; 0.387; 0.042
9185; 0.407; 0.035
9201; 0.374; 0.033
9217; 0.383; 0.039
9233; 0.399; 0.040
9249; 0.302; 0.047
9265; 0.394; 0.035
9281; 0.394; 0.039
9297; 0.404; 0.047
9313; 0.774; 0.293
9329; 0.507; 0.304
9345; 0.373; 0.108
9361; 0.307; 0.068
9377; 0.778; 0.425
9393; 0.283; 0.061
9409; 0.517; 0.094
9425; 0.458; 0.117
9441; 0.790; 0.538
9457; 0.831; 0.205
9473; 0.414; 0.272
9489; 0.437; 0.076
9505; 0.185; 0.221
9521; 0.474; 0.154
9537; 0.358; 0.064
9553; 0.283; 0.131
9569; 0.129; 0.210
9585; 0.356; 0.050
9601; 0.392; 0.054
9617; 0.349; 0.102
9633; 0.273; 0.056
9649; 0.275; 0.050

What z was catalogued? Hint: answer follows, 0.174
